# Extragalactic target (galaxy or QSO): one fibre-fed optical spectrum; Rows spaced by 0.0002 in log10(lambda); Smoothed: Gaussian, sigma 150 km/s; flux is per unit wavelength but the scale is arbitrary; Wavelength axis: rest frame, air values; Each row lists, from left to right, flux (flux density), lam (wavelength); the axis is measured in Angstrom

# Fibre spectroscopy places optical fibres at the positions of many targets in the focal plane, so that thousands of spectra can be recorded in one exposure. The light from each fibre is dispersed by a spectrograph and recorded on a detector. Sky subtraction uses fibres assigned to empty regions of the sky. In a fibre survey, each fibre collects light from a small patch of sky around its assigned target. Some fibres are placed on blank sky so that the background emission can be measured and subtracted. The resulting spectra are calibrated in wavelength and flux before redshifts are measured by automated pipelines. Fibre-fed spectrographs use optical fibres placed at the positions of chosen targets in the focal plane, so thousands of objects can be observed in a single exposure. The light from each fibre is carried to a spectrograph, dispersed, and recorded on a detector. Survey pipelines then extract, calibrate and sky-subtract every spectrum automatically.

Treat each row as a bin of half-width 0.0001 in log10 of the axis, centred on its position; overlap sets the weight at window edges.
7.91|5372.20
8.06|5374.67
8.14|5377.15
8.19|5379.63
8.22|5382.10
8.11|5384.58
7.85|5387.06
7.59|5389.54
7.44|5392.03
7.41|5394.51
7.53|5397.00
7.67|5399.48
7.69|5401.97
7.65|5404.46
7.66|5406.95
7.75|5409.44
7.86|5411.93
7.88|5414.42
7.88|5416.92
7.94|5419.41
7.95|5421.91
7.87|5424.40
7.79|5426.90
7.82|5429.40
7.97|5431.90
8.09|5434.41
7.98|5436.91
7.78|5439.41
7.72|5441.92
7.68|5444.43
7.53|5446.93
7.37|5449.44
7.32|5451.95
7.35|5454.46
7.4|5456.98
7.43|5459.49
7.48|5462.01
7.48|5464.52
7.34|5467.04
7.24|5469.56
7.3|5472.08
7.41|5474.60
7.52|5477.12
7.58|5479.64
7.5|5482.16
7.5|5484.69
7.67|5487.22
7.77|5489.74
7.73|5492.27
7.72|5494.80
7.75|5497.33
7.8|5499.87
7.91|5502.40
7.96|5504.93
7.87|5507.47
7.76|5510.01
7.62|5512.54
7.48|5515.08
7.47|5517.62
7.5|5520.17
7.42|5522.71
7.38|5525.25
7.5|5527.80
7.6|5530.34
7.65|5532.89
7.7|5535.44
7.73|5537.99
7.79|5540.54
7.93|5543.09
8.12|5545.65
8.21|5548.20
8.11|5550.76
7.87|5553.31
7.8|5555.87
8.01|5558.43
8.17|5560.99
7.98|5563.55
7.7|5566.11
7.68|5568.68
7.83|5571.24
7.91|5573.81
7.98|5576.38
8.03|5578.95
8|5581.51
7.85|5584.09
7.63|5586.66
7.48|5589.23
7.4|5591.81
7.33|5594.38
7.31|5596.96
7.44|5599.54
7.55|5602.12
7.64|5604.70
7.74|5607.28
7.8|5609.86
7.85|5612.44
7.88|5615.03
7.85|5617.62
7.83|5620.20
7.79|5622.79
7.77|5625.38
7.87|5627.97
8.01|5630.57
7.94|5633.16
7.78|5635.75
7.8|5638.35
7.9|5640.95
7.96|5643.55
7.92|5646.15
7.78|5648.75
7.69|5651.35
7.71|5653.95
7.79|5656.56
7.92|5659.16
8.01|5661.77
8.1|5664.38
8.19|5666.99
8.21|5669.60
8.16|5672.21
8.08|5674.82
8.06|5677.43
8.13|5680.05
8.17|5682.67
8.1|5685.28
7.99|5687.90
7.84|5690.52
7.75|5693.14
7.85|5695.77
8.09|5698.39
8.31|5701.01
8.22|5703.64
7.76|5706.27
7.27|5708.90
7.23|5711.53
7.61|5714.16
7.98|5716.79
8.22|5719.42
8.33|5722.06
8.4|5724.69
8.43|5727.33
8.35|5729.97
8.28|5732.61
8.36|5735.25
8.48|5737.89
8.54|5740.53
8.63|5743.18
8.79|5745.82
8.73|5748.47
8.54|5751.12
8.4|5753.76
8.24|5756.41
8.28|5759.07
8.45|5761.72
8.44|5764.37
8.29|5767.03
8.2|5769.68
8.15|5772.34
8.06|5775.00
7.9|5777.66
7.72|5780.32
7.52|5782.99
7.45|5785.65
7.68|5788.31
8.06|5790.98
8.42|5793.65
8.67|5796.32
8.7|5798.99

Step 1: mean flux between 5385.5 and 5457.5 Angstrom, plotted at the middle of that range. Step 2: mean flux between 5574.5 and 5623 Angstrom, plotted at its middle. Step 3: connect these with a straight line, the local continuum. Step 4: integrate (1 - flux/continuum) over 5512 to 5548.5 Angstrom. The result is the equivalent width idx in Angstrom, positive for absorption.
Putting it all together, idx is 0.2 Angstrom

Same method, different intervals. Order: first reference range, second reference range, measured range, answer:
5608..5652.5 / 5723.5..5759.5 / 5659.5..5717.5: 1.5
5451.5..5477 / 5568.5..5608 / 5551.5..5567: -0.7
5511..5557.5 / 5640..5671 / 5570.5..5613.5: 0.7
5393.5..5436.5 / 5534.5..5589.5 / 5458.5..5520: 2.0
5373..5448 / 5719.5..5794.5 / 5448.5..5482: 2.1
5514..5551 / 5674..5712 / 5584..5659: 0.9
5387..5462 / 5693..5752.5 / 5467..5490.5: 0.9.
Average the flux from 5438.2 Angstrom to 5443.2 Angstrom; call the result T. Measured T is 7.74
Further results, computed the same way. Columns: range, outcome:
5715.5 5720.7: 8.1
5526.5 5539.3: 7.63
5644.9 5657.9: 7.78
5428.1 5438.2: 7.96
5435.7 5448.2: 7.74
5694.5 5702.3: 8.09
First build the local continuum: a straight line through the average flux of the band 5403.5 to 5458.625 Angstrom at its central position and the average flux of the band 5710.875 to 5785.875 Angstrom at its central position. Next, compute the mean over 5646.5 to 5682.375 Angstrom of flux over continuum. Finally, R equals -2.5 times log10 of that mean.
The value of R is 0.01 mag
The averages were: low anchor 7.74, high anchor 8.23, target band 7.99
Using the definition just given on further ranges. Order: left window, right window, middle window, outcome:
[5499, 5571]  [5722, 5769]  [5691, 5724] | 0.058 mag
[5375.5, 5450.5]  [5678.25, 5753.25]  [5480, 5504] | 0.026 mag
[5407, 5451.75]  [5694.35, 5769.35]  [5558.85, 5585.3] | 0.012 mag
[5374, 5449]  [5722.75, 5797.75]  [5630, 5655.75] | 0.037 mag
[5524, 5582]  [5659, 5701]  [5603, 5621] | 0.021 mag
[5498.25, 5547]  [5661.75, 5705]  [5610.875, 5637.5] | 0.011 mag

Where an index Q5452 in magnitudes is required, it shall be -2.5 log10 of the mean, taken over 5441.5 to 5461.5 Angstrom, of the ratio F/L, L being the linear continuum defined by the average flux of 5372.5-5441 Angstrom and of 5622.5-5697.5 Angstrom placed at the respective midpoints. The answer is 0.06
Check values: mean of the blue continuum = 7.84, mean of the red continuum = 7.94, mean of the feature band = 7.46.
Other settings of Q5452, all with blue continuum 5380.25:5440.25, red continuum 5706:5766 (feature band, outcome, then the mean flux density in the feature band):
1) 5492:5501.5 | 0.024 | 7.76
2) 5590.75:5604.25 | 0.091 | 7.42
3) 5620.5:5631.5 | 0.036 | 7.85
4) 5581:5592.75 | 0.056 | 7.65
